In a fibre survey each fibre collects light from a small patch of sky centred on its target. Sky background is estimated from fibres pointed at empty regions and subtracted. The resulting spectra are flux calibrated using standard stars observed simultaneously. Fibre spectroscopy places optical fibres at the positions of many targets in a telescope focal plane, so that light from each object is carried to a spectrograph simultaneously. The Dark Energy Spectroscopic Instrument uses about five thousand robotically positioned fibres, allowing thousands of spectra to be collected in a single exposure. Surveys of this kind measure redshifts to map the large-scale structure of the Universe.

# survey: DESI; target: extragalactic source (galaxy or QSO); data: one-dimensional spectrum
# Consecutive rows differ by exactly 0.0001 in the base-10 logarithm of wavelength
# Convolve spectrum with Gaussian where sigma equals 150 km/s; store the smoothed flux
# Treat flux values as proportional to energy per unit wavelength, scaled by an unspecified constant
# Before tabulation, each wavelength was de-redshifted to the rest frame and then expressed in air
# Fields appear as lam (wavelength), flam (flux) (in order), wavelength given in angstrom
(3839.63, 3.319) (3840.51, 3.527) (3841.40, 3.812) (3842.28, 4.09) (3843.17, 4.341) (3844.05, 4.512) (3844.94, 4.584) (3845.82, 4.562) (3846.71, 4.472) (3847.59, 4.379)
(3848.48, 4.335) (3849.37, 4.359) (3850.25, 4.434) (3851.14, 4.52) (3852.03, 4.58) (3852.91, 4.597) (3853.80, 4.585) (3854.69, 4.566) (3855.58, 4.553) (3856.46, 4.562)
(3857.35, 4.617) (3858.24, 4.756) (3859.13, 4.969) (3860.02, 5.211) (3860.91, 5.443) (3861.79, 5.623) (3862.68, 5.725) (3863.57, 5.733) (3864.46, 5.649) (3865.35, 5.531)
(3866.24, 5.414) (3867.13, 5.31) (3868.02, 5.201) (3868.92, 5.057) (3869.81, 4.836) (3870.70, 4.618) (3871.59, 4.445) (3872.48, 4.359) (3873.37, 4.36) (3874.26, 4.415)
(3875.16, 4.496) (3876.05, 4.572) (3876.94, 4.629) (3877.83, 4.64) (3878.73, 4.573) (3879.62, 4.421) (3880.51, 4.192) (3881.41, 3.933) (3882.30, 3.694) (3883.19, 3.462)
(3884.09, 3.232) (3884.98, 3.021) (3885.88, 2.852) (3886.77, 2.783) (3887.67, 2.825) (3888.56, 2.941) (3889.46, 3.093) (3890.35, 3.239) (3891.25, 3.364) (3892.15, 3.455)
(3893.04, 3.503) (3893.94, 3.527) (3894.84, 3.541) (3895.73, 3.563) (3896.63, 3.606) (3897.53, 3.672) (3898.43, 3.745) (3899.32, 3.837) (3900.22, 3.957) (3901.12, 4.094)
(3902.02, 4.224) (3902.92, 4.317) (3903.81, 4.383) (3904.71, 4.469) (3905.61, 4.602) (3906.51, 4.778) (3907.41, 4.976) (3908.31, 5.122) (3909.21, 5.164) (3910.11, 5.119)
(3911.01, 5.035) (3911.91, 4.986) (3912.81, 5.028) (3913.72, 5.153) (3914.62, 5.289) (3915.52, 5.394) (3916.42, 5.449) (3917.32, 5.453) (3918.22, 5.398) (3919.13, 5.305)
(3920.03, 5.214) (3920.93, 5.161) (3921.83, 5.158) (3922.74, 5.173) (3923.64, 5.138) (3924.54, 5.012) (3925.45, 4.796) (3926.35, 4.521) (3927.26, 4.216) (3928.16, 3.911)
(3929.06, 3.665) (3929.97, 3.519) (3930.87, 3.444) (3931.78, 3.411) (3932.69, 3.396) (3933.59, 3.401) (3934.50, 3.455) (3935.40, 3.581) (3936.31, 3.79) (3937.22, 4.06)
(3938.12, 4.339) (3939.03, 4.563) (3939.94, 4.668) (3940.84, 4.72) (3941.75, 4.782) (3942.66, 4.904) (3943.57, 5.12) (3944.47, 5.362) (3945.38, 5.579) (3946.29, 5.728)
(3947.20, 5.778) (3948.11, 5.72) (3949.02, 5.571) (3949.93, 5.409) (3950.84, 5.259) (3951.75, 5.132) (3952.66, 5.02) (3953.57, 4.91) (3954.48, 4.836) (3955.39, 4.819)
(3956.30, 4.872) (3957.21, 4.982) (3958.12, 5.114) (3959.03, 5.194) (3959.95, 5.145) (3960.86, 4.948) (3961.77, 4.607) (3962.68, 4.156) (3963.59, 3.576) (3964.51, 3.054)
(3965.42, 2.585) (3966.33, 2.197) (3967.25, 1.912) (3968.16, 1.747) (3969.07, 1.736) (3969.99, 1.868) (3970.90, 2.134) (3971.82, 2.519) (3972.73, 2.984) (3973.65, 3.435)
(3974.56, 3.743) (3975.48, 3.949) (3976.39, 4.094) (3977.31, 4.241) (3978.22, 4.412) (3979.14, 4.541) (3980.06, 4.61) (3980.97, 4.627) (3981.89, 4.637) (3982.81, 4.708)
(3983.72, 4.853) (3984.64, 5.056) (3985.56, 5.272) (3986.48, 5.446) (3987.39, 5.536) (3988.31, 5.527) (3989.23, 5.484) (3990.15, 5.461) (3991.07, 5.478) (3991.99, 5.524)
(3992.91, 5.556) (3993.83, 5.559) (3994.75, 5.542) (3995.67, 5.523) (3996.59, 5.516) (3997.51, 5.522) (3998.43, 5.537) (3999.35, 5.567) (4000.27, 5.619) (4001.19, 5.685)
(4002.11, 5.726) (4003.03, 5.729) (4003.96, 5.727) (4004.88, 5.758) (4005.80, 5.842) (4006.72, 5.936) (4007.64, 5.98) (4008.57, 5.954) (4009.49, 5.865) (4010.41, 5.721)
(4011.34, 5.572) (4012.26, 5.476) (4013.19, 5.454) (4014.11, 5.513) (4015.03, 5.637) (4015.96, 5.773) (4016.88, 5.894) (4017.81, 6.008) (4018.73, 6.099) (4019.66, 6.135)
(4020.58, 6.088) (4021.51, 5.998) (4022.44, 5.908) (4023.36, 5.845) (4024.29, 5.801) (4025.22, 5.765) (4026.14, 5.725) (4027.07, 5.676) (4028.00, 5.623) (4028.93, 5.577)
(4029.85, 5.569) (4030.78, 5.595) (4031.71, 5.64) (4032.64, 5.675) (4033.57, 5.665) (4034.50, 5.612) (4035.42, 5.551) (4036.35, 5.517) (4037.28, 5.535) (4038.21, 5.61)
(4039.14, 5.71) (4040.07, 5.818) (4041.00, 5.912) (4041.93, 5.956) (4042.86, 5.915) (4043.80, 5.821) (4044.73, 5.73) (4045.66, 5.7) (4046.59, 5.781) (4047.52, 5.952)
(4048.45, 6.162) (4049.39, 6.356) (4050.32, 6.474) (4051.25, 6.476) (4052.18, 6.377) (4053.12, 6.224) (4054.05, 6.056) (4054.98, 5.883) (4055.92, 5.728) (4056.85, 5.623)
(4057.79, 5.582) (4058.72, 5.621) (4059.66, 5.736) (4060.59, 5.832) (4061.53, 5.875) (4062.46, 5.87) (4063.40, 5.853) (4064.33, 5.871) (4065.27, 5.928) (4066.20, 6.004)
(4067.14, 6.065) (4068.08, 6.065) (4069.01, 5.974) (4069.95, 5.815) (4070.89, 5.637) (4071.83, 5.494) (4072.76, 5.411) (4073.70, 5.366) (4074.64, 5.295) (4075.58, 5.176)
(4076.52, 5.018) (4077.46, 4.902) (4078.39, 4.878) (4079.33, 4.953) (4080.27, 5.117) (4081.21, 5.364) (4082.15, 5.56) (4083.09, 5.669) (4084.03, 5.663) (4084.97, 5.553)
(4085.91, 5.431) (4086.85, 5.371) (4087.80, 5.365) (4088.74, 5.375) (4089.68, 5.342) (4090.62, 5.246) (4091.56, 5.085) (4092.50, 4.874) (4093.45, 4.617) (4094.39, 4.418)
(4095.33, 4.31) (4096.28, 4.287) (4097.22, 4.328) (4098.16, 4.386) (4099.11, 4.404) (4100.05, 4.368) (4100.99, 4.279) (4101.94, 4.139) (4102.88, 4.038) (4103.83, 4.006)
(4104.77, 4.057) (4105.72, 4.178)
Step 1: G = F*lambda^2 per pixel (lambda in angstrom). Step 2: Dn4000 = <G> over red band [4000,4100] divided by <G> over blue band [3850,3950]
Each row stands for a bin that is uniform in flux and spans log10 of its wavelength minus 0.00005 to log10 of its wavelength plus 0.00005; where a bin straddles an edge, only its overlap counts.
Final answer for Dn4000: 1.3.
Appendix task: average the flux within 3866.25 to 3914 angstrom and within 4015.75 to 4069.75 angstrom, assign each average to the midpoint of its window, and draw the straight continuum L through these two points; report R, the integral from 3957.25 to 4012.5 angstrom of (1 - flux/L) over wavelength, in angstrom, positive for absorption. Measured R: 5.9 angstrom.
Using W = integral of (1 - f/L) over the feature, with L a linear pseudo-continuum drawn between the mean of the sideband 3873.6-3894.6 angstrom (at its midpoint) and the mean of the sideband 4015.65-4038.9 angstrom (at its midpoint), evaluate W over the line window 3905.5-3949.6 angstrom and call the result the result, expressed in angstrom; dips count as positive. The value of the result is -4.6 angstrom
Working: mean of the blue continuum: 3.69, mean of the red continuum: 5.76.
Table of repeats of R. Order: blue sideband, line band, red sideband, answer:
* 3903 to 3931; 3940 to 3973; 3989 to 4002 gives 5.7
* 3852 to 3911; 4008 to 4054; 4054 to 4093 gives -4.9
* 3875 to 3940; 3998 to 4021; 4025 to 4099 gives -3.0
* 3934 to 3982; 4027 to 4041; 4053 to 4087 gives -1.3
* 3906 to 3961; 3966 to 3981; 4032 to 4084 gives 5.7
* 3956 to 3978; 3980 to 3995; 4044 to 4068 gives -4.2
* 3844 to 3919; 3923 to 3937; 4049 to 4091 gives 2.3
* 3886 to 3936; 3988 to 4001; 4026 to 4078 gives -1.0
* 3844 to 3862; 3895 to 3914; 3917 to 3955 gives 1.0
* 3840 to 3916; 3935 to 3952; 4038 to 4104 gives -0.7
